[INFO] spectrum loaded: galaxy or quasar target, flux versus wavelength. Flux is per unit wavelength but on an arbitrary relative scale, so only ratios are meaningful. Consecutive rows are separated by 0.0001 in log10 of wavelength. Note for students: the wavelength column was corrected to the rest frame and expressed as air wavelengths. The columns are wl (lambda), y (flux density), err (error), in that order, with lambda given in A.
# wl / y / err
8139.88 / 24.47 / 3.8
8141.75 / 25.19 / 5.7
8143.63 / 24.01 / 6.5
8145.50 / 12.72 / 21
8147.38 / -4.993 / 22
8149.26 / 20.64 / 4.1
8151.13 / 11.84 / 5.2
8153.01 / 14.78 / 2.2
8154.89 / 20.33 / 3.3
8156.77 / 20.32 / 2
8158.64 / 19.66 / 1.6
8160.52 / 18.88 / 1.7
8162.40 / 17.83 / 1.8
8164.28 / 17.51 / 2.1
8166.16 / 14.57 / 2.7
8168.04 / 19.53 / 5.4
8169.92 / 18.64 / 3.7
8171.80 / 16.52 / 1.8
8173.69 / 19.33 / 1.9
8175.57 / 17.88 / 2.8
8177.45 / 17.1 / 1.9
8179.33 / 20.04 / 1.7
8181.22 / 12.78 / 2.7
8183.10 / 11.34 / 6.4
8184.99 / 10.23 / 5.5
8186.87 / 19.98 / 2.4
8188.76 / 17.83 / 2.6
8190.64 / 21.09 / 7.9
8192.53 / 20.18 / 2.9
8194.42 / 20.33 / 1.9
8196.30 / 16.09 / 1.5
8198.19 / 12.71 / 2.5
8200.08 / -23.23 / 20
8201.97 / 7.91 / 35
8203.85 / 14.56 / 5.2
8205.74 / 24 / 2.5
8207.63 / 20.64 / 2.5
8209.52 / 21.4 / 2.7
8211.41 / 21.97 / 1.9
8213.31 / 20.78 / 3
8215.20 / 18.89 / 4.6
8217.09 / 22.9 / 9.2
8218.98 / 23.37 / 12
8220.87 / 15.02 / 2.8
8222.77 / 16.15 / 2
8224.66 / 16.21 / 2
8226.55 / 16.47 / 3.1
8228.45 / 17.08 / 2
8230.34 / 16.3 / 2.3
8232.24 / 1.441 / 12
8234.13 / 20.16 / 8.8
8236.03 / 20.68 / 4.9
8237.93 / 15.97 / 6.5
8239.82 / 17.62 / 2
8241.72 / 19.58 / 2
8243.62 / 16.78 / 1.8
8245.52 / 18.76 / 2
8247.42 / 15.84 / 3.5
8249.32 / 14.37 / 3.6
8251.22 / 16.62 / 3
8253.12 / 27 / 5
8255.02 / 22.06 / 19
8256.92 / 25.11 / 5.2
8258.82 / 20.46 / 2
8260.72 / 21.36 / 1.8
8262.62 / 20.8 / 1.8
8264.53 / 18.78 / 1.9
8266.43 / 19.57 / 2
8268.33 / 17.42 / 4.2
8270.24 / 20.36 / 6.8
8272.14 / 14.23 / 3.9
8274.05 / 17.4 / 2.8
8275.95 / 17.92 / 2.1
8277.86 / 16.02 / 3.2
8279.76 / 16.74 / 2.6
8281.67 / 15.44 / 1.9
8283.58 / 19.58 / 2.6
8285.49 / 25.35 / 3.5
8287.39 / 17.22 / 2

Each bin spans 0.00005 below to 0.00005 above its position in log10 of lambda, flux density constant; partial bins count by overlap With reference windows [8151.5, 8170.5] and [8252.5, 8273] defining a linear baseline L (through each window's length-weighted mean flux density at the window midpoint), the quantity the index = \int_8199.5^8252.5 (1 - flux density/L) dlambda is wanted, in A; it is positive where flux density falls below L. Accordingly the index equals 8.96 A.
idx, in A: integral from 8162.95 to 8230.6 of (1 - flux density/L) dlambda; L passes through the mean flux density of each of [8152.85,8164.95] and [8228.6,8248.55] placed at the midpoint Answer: 4.0 A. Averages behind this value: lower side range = 18.7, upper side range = 16.3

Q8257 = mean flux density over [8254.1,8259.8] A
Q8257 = 22.6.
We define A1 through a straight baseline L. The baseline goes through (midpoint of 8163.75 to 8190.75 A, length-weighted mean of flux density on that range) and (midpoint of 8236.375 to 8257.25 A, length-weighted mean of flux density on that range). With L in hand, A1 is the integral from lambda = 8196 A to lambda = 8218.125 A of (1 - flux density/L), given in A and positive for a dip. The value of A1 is 3.6 A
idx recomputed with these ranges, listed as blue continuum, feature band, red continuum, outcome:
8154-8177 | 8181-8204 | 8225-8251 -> 6.9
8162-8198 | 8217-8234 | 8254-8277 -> 2.3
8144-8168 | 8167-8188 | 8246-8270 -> -0.1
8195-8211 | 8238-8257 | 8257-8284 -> -2.9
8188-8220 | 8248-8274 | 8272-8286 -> -3.3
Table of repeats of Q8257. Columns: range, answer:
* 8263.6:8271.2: 19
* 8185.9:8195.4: 19.8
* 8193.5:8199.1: 16.4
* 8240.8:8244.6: 18.2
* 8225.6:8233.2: 12.8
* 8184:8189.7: 16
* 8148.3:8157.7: 17.5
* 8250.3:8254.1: 21.9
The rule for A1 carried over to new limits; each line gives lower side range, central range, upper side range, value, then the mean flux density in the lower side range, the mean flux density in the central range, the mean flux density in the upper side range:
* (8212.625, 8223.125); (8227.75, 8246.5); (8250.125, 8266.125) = 3.73 A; 19.7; 16.4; 21.4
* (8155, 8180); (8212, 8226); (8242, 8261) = 0.12 A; 18.3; 19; 19.8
